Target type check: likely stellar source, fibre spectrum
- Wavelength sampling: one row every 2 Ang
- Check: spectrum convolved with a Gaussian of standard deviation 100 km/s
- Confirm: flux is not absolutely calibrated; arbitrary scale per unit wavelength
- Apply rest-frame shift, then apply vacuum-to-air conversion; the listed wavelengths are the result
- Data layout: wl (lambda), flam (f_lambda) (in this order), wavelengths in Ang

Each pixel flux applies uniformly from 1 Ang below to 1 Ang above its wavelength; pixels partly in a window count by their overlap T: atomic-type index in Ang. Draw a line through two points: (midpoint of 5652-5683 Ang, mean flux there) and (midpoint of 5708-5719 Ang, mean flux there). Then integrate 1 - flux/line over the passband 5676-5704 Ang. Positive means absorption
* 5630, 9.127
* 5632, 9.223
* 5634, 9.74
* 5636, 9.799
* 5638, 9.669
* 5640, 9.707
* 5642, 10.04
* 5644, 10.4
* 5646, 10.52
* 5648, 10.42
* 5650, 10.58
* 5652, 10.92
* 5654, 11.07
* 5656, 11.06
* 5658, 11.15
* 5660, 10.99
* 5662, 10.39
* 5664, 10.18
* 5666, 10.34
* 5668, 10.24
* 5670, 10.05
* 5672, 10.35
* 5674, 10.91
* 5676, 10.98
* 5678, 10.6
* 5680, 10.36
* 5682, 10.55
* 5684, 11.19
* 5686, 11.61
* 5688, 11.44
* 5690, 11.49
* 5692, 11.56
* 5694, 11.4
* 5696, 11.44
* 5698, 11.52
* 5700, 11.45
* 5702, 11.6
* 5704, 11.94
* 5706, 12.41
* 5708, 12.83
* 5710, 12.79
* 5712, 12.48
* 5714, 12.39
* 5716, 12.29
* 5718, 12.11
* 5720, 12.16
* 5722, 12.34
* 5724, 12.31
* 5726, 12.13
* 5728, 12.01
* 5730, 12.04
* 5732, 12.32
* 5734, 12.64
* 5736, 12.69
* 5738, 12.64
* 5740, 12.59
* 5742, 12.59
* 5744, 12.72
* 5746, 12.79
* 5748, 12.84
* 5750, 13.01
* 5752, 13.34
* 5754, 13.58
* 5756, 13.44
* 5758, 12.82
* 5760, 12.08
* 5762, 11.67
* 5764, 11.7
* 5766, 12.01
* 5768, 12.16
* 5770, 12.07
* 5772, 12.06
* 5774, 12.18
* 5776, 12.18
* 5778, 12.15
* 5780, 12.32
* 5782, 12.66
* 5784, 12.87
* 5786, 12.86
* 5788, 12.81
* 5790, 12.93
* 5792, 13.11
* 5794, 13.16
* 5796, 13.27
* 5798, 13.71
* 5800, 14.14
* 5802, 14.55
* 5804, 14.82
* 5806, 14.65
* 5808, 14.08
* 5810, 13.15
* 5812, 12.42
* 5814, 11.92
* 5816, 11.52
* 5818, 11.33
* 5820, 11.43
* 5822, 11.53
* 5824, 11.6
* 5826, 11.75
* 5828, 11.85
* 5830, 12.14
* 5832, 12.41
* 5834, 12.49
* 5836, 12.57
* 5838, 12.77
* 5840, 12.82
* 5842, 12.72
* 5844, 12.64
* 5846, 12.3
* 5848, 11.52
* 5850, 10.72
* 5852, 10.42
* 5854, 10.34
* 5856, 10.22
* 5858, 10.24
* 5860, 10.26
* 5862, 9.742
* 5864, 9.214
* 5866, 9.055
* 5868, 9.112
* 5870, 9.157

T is 0.6 Ang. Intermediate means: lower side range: 10.6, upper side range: 12.4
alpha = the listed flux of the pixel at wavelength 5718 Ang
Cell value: 12.11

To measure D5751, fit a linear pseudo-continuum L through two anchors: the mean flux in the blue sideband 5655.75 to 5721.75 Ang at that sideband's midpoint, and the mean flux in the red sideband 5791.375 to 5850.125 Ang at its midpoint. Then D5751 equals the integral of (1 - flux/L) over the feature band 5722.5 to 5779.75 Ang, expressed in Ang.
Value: -2.3 Ang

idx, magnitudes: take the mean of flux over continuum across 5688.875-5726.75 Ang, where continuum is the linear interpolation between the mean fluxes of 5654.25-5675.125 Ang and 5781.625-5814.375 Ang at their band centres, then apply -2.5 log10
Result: -0.05 mag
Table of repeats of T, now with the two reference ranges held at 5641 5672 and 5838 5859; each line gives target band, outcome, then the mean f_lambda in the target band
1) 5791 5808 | -4.1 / 13.9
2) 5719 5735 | -2.0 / 12.2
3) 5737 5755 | -3.2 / 12.9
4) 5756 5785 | -3.0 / 12.3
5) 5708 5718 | -1.5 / 12.5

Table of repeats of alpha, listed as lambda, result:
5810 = 13.15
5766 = 12.01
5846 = 12.3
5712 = 12.48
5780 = 12.32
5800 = 14.14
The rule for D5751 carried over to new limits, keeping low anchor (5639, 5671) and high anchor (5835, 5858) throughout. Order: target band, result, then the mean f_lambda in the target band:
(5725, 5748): -3.11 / 12.5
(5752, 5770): -2.13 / 12.5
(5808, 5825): -0.76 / 12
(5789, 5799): -1.66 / 13.2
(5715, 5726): -1.34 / 12.2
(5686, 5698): -0.84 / 11.5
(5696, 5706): -0.84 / 11.7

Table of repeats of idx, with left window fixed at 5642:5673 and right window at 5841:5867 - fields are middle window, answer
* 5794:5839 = -0.191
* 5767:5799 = -0.186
